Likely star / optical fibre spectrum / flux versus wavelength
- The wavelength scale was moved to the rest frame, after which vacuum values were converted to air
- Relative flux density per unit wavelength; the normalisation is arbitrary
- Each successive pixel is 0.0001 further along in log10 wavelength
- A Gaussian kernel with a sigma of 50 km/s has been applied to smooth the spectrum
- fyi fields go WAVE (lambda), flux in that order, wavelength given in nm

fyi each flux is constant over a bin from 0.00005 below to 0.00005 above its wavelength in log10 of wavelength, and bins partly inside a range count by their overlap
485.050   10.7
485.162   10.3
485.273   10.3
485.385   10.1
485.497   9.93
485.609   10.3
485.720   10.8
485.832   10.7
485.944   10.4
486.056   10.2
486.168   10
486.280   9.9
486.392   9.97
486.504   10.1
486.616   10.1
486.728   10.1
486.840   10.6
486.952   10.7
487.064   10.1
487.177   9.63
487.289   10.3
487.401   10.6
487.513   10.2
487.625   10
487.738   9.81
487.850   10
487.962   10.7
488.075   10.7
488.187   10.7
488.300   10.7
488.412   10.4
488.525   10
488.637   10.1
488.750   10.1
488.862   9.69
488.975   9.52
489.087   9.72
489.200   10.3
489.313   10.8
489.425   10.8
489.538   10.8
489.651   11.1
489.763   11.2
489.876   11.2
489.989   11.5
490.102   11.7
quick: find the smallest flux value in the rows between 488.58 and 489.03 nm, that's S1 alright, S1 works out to 9.52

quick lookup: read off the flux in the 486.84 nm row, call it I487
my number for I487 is 10.6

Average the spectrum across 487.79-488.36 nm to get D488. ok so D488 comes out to 10.6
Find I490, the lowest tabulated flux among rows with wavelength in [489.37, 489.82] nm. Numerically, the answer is 10.8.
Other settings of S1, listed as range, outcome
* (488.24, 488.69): 10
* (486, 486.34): 9.9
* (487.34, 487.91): 9.81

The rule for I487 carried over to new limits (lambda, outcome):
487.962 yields 10.7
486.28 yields 9.9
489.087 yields 9.72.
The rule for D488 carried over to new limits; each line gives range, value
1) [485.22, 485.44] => 10.2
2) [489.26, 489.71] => 10.9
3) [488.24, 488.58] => 10.4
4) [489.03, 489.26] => 10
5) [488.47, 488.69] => 10.1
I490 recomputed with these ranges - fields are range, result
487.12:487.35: 9.63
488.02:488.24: 10.7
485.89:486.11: 10.2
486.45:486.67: 10.1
